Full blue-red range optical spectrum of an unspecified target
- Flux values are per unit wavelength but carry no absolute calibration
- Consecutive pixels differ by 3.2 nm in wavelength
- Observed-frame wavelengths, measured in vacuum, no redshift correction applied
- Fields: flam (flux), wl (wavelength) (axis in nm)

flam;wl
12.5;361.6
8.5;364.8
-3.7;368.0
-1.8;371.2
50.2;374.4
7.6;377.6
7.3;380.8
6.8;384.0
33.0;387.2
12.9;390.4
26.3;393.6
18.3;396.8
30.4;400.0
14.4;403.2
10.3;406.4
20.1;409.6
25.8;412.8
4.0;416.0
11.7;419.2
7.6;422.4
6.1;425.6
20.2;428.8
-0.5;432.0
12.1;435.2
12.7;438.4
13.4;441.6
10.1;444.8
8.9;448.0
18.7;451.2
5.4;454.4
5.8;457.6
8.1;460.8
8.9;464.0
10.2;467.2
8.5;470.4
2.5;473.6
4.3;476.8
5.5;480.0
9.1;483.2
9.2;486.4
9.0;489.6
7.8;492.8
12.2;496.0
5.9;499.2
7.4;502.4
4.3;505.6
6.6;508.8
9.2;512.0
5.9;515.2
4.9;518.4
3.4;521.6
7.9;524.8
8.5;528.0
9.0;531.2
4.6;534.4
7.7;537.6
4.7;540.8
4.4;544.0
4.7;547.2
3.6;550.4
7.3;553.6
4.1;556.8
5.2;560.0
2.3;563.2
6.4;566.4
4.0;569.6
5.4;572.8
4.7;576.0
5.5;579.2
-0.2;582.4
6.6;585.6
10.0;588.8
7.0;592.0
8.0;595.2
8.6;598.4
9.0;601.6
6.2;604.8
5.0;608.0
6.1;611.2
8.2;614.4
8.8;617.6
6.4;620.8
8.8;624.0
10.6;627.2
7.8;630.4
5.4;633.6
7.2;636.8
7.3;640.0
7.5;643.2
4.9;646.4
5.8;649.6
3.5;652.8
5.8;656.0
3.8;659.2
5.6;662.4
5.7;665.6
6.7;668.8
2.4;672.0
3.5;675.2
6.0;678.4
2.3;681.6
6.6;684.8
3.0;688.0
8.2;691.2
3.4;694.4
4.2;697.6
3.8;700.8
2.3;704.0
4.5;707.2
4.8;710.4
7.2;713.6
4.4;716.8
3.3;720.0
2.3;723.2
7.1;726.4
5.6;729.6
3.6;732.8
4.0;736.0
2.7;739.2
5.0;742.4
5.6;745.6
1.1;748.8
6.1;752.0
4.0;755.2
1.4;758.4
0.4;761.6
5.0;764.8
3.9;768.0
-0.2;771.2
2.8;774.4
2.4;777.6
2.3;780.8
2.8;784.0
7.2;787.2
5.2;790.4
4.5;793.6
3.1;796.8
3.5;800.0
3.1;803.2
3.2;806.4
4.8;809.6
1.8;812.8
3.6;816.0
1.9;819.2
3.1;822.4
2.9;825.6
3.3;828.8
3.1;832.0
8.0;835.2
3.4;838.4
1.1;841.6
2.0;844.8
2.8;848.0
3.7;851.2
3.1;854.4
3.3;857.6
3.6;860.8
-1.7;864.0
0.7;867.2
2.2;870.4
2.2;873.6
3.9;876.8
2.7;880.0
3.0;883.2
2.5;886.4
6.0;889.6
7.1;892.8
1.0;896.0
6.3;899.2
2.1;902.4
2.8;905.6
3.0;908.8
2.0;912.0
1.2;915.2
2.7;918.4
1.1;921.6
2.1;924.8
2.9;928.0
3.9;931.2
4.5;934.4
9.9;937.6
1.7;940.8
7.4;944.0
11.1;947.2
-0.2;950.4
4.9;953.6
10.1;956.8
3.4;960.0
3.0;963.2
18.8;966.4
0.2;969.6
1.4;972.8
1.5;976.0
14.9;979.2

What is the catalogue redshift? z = 1.59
